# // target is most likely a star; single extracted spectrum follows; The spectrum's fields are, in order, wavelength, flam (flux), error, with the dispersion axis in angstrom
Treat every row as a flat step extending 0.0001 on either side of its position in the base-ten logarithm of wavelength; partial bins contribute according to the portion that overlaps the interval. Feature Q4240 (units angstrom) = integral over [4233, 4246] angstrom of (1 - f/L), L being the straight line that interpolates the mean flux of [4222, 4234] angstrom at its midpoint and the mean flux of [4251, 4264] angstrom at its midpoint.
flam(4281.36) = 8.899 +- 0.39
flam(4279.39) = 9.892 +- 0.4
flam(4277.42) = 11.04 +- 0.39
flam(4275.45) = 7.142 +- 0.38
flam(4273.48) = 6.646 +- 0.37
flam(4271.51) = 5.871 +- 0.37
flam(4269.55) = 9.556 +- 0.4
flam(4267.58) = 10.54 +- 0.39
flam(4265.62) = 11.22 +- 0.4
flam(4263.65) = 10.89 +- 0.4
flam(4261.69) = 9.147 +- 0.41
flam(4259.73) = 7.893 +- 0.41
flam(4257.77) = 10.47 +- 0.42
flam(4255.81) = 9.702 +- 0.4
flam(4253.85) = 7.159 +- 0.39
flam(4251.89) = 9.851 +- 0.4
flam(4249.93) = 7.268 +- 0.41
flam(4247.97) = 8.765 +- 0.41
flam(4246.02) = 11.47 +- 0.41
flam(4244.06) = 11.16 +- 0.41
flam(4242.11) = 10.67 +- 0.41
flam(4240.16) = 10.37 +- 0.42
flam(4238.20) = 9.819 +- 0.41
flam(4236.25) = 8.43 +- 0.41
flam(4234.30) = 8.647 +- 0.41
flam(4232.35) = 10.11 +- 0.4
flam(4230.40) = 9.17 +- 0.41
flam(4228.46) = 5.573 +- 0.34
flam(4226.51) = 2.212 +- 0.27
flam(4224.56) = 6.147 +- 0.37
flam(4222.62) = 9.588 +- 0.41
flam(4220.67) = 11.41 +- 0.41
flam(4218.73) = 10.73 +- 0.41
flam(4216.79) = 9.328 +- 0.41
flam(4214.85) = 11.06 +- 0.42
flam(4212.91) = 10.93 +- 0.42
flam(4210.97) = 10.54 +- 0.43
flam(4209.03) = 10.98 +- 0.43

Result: -3.3 angstrom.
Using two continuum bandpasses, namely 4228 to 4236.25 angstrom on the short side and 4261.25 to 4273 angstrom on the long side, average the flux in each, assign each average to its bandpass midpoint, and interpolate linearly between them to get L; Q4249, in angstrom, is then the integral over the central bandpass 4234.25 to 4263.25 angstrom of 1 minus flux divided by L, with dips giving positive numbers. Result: -1.5 angstrom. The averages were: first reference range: 8.56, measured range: 9.44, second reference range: 9.43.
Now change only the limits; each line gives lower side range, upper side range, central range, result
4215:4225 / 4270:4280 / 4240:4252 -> -1.2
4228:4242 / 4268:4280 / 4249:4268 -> -1.6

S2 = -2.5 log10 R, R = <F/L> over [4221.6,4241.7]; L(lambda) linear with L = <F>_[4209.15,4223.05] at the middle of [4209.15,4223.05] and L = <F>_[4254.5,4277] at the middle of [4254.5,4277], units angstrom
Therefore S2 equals 0.24 mag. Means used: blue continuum 10.6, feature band 8.09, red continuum 9.03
